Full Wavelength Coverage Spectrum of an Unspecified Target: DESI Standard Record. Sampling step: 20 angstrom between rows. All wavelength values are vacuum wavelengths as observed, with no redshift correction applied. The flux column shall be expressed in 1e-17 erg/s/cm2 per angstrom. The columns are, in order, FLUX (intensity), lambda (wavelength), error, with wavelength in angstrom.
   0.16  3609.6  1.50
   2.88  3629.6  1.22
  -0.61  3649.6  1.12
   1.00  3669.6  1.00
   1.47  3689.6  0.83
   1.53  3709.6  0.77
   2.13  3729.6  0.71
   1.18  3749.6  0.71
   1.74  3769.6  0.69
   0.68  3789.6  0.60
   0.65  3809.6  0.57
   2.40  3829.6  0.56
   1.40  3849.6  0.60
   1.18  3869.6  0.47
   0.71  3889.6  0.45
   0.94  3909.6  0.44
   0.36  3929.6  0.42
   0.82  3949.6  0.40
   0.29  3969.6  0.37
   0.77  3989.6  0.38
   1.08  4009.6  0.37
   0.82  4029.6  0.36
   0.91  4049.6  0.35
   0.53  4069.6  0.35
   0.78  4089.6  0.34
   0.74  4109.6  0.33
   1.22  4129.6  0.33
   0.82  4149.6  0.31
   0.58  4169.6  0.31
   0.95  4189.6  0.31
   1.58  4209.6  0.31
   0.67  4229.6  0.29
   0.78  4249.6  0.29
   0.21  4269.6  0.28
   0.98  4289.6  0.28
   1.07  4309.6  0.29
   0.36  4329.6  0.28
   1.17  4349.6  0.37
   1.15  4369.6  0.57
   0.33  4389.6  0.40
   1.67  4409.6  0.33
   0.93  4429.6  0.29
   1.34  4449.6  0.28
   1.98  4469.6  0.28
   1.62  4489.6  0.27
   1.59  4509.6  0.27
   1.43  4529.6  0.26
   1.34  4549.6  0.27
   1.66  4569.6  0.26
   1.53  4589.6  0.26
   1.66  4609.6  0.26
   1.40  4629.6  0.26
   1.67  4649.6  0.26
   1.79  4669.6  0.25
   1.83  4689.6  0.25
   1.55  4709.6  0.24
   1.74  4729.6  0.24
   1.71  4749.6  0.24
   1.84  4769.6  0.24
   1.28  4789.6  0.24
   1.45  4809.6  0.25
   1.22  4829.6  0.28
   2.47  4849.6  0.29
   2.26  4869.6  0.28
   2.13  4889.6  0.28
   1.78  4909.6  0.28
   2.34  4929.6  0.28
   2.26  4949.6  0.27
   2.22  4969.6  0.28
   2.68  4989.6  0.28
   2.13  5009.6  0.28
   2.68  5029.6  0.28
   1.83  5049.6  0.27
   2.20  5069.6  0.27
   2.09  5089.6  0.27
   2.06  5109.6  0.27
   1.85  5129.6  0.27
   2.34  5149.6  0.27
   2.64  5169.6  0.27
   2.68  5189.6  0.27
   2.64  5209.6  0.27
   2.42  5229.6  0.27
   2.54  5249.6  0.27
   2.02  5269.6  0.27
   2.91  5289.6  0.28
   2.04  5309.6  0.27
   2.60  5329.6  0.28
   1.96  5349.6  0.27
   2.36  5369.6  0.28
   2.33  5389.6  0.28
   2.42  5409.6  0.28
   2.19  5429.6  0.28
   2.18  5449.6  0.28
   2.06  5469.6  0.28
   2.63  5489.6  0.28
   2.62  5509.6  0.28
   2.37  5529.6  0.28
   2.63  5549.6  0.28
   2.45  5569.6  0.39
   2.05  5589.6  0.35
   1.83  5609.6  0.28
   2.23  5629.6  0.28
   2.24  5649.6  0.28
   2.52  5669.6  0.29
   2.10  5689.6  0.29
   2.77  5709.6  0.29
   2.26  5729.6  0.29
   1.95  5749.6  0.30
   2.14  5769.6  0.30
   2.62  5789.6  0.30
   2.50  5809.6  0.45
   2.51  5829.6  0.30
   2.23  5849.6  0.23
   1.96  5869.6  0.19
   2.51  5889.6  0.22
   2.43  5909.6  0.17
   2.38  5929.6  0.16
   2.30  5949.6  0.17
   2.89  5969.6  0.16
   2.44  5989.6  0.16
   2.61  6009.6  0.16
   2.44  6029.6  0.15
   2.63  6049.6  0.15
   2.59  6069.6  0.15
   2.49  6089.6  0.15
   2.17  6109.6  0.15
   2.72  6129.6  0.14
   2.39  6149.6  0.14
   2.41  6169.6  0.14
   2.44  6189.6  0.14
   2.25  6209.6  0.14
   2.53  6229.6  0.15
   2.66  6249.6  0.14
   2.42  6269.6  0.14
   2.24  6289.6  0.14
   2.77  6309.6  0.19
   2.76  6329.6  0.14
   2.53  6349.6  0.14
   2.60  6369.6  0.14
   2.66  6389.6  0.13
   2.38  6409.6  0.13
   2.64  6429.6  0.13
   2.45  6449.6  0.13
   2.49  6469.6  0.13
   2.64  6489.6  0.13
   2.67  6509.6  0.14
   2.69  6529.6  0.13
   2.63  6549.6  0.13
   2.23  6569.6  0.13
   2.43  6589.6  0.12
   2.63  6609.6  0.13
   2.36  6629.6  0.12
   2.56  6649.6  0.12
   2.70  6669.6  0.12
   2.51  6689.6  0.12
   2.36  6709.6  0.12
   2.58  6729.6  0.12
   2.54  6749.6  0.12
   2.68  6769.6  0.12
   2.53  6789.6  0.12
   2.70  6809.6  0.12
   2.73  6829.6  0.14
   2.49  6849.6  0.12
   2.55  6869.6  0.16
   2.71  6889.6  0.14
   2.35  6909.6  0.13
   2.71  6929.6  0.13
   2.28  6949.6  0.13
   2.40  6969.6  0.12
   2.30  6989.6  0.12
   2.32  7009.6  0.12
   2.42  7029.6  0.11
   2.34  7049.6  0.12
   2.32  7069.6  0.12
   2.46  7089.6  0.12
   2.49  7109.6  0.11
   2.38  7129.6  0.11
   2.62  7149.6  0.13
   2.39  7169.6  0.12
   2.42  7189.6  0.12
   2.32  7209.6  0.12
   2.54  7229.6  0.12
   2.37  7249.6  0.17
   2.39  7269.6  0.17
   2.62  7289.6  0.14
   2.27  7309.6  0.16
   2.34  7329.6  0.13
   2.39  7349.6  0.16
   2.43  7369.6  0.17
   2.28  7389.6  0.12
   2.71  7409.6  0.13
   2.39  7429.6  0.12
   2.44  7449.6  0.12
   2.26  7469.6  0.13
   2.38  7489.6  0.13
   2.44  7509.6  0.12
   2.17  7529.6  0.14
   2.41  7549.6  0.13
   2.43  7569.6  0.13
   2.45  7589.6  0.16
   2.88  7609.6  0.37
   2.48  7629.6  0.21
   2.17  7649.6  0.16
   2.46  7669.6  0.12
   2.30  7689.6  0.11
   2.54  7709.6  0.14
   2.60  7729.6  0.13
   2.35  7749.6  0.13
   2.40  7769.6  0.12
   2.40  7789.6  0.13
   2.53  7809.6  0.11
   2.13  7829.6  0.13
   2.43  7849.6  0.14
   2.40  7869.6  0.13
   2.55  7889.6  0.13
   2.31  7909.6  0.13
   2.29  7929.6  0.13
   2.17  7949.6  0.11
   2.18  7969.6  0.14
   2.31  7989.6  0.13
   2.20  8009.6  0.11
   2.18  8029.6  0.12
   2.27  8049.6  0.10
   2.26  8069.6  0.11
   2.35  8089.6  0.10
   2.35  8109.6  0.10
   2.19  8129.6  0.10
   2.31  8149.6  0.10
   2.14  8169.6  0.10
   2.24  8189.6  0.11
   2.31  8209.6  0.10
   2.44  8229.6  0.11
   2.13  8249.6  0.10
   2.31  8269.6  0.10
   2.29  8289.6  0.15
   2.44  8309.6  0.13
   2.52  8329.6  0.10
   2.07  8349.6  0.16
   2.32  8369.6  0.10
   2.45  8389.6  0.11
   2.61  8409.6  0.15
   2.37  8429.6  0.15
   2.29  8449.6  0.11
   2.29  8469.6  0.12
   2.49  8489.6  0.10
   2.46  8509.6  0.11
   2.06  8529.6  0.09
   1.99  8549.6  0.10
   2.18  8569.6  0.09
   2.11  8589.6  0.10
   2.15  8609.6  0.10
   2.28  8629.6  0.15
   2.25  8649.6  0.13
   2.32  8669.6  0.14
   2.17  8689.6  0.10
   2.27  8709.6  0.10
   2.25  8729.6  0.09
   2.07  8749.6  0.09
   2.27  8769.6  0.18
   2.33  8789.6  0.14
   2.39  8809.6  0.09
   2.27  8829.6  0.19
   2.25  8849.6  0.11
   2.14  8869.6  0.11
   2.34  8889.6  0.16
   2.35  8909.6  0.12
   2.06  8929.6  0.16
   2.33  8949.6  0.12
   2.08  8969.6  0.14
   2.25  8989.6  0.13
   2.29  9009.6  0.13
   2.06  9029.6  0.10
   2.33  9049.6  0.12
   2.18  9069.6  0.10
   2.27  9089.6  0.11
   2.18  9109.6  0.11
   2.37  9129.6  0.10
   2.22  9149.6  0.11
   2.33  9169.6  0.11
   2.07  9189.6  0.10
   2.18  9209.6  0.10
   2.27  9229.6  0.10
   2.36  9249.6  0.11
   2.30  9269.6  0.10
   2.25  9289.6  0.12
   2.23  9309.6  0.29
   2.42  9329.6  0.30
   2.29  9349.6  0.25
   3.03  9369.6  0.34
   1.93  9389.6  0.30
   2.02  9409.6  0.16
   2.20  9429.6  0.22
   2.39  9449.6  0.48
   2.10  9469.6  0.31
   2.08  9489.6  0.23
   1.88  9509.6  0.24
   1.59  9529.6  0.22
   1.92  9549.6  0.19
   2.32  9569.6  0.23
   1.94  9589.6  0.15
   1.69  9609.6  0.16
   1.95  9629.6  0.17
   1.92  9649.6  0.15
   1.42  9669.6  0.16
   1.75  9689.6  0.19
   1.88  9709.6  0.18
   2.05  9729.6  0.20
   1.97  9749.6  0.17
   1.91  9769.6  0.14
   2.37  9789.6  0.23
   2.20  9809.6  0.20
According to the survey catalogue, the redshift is 0.11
